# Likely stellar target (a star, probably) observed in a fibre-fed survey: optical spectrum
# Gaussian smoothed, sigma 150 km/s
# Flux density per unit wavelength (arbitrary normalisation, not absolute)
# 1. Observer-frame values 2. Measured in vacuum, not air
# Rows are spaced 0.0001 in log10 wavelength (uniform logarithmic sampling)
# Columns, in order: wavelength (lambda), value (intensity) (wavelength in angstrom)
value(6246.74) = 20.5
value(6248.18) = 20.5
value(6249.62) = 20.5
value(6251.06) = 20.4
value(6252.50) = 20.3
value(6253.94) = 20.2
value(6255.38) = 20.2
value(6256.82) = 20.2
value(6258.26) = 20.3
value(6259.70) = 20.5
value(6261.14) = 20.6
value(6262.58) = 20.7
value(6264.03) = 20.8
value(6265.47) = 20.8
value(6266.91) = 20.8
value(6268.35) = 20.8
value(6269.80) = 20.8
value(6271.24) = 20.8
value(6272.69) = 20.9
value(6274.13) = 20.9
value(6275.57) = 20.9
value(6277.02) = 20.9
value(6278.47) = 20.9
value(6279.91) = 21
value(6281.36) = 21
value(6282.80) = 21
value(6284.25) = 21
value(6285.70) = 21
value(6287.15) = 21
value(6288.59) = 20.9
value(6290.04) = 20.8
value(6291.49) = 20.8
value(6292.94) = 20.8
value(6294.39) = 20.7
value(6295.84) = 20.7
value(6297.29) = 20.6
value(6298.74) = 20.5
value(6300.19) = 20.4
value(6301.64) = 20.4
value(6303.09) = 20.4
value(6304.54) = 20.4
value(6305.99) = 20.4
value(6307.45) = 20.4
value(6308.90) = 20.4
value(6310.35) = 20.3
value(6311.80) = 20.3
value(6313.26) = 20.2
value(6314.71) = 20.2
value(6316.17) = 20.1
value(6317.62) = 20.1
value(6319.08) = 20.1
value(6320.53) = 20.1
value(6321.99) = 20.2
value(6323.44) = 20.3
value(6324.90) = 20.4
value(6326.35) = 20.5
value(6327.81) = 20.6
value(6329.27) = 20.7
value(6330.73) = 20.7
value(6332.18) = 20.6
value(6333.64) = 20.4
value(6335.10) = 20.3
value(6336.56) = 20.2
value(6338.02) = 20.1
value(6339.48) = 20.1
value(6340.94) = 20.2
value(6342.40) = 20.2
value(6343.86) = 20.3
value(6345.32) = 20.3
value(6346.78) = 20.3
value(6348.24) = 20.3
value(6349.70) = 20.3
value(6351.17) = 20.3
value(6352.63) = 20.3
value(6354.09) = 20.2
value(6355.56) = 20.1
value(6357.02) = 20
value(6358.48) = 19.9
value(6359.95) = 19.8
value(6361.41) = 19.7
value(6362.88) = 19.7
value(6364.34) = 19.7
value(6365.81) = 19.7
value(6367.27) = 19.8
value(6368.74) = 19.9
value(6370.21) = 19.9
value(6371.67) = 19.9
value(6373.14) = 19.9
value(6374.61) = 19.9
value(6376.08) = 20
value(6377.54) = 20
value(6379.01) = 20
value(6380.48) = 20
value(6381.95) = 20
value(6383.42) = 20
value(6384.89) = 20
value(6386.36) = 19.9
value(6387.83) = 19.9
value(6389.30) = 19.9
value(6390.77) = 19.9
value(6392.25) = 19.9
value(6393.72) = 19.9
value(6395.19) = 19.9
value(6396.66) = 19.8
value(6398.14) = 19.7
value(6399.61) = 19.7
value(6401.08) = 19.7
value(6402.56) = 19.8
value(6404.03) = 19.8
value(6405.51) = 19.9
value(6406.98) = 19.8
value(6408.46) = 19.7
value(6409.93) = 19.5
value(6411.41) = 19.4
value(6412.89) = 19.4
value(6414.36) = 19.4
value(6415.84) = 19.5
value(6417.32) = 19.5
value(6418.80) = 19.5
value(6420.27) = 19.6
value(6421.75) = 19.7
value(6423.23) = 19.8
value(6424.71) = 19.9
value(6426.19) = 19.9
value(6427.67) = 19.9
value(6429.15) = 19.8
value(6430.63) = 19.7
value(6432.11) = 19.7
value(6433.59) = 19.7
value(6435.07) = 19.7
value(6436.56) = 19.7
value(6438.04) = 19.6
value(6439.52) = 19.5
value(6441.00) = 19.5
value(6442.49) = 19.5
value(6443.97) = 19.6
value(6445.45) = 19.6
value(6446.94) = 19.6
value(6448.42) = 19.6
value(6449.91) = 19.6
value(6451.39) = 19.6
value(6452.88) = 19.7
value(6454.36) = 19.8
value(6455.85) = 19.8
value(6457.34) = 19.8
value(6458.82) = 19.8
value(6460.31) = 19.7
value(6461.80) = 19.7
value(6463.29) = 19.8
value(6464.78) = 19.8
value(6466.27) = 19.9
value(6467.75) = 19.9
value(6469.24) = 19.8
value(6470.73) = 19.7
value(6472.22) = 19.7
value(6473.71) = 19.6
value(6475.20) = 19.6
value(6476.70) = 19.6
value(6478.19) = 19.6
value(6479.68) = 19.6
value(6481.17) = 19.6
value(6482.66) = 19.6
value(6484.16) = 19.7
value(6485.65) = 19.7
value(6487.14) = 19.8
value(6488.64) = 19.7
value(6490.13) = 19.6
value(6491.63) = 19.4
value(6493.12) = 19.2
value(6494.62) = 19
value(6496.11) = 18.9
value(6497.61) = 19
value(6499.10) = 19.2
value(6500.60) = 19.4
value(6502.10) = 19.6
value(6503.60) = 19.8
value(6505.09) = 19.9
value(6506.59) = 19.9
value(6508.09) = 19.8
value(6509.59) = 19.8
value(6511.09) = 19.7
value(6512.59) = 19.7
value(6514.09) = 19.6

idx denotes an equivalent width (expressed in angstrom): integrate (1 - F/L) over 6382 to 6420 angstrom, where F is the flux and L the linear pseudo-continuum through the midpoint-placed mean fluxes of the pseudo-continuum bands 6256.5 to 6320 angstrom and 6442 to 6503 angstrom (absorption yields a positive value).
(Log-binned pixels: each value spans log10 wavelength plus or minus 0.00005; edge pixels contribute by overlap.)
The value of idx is 0.5 angstrom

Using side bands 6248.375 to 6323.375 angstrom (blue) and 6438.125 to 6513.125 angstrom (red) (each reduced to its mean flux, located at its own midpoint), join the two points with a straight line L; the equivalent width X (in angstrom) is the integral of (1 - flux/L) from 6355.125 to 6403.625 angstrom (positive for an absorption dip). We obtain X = 0.6 angstrom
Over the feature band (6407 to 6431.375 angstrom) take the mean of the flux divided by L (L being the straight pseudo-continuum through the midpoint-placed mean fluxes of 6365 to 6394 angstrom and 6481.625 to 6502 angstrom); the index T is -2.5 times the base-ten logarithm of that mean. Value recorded 0.01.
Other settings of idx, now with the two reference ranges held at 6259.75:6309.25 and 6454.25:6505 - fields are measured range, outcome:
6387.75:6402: 0.19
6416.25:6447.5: 0.34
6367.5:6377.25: 0.15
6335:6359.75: 0.22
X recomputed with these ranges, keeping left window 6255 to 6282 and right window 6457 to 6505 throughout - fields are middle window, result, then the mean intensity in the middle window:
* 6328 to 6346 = 0.0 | 20.3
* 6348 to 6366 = 0.2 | 20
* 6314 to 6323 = 0.1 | 20.1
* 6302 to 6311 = 0.1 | 20.4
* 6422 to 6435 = 0.1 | 19.8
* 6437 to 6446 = 0.1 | 19.6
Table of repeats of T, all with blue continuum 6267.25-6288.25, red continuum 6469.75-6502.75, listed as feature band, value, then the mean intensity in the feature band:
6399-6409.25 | 0.015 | 19.8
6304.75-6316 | 0.021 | 20.3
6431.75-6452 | 0.010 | 19.6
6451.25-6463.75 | -0.003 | 19.7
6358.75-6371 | 0.029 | 19.8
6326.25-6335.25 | 0.000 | 20.6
